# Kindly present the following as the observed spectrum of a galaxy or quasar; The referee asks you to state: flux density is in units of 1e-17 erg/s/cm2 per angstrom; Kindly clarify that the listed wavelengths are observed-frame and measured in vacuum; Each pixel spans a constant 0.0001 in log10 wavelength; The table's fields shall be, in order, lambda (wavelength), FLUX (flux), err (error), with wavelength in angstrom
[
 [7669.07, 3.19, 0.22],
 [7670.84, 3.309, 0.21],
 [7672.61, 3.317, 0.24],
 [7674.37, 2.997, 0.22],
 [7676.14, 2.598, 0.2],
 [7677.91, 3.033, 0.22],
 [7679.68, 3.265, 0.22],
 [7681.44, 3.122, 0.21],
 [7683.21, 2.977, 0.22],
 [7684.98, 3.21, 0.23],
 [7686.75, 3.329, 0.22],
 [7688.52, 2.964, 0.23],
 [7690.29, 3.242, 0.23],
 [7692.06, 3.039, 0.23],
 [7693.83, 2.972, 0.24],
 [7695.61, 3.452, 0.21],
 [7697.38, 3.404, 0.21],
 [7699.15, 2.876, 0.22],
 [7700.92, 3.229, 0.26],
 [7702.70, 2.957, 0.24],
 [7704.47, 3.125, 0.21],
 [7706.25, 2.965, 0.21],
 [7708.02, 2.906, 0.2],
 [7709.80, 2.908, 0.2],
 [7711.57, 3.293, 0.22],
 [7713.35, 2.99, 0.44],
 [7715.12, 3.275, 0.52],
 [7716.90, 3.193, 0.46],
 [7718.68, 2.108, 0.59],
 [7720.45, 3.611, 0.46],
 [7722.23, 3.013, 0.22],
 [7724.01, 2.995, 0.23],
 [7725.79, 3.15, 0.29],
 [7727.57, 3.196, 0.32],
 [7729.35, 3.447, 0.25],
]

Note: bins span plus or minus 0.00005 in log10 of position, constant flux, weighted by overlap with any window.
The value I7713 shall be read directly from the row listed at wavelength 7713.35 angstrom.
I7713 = 2.99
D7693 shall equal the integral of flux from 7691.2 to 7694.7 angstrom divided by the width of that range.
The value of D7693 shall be 3.01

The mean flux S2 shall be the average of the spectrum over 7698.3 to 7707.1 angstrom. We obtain 3.03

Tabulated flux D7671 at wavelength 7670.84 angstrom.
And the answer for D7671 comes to 3.309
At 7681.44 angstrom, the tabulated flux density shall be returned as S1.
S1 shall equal 3.122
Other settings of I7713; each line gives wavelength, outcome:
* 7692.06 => 3.039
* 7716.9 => 3.193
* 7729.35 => 3.447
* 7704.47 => 3.125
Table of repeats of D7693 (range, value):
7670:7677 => 3.06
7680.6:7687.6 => 3.16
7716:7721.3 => 2.97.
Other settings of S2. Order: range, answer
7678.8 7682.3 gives 3.2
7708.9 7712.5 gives 3.1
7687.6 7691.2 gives 3.11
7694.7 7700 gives 3.24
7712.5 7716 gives 3.14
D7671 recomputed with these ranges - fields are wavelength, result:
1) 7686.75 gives 3.329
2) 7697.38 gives 3.404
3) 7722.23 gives 3.013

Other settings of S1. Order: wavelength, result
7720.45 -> 3.611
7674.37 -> 2.997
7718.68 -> 2.108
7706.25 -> 2.965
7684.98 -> 3.21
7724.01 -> 2.995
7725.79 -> 3.15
